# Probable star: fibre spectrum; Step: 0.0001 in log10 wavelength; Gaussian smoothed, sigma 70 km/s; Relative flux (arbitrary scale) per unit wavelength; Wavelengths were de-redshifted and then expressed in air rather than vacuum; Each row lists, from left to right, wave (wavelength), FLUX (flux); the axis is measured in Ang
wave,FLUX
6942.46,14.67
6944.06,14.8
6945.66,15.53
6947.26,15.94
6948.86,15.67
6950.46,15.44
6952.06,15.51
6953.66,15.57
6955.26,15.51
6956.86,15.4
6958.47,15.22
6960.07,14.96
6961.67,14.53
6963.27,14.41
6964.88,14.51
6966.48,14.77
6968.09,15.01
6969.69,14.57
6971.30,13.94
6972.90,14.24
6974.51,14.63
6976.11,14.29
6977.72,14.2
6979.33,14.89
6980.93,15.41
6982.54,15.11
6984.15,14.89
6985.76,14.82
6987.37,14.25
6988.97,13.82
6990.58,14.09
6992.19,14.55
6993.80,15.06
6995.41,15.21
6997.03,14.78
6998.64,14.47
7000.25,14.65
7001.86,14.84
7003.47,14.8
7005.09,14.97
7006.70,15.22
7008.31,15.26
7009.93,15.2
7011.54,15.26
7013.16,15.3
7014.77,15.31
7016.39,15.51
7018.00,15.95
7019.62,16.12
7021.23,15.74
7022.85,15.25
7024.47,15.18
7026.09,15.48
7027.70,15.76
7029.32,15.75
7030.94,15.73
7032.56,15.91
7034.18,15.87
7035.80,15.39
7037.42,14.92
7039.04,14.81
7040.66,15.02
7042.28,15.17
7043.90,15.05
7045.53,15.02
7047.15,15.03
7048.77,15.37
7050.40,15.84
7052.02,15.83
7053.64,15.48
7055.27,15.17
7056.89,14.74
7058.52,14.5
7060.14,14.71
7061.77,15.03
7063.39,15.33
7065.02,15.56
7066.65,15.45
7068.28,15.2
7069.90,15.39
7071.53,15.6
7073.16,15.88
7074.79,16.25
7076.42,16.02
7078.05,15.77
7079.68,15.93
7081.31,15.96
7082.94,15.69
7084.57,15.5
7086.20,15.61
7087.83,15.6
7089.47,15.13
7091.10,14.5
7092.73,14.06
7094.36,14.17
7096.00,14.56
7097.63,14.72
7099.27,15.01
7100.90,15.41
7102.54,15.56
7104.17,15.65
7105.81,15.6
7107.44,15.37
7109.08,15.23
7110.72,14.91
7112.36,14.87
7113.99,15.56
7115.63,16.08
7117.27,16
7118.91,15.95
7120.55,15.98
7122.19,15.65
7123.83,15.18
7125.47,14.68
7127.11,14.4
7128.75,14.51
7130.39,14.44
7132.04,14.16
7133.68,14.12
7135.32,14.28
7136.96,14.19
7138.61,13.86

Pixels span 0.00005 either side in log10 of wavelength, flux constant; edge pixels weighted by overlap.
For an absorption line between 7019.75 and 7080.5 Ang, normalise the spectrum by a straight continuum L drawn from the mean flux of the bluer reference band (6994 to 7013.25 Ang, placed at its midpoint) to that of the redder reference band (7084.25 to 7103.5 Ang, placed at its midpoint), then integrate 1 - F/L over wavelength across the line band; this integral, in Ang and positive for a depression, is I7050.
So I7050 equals -1.8 Ang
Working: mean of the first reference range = 15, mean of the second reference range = 15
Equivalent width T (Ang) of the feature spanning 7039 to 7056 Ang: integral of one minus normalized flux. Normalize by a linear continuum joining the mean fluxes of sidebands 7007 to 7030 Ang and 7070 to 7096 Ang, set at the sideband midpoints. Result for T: 0.2 Ang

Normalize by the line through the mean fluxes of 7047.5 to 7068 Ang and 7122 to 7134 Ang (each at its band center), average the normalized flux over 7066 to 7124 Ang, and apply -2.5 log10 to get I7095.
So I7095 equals -0.04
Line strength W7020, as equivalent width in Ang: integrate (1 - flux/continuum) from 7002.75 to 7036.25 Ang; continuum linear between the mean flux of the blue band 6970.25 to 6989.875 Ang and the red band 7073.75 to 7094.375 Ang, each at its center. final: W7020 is -1.3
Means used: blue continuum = 14.5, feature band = 15.5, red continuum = 15.5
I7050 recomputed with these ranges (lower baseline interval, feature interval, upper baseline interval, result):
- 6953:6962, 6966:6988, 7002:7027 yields 0.9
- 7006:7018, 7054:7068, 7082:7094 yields 0.1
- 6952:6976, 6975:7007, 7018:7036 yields 1.0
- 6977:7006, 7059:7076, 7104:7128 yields -0.3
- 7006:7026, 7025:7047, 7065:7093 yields 0.2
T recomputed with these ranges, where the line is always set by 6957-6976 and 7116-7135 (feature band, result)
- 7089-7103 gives 0.2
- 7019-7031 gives -0.7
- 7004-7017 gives -0.4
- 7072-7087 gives -0.9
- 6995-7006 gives -0.1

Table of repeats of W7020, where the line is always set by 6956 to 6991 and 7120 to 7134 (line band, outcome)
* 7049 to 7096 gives -1.9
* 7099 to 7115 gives -0.6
